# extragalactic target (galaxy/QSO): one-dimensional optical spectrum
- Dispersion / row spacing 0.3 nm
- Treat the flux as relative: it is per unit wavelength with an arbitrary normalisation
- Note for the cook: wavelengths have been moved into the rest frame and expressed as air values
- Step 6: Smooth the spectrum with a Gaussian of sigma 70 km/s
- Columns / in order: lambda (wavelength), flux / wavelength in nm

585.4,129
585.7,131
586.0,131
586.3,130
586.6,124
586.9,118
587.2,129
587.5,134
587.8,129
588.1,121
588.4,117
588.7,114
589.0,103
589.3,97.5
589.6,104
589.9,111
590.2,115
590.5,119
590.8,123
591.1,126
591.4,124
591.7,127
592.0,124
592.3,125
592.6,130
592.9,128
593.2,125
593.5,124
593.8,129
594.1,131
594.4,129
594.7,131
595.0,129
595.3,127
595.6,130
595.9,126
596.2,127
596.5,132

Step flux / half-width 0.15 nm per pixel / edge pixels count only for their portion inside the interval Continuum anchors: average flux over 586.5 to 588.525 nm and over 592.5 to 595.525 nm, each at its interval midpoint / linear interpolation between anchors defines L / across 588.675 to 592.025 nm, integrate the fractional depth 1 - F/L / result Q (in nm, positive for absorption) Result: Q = 0.290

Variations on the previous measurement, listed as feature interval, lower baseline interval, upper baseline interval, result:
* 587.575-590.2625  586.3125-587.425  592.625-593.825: 0.272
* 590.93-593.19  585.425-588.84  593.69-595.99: 0.028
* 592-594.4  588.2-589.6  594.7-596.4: -0.125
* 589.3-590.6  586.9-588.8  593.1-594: 0.151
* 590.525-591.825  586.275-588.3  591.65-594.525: 0.025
